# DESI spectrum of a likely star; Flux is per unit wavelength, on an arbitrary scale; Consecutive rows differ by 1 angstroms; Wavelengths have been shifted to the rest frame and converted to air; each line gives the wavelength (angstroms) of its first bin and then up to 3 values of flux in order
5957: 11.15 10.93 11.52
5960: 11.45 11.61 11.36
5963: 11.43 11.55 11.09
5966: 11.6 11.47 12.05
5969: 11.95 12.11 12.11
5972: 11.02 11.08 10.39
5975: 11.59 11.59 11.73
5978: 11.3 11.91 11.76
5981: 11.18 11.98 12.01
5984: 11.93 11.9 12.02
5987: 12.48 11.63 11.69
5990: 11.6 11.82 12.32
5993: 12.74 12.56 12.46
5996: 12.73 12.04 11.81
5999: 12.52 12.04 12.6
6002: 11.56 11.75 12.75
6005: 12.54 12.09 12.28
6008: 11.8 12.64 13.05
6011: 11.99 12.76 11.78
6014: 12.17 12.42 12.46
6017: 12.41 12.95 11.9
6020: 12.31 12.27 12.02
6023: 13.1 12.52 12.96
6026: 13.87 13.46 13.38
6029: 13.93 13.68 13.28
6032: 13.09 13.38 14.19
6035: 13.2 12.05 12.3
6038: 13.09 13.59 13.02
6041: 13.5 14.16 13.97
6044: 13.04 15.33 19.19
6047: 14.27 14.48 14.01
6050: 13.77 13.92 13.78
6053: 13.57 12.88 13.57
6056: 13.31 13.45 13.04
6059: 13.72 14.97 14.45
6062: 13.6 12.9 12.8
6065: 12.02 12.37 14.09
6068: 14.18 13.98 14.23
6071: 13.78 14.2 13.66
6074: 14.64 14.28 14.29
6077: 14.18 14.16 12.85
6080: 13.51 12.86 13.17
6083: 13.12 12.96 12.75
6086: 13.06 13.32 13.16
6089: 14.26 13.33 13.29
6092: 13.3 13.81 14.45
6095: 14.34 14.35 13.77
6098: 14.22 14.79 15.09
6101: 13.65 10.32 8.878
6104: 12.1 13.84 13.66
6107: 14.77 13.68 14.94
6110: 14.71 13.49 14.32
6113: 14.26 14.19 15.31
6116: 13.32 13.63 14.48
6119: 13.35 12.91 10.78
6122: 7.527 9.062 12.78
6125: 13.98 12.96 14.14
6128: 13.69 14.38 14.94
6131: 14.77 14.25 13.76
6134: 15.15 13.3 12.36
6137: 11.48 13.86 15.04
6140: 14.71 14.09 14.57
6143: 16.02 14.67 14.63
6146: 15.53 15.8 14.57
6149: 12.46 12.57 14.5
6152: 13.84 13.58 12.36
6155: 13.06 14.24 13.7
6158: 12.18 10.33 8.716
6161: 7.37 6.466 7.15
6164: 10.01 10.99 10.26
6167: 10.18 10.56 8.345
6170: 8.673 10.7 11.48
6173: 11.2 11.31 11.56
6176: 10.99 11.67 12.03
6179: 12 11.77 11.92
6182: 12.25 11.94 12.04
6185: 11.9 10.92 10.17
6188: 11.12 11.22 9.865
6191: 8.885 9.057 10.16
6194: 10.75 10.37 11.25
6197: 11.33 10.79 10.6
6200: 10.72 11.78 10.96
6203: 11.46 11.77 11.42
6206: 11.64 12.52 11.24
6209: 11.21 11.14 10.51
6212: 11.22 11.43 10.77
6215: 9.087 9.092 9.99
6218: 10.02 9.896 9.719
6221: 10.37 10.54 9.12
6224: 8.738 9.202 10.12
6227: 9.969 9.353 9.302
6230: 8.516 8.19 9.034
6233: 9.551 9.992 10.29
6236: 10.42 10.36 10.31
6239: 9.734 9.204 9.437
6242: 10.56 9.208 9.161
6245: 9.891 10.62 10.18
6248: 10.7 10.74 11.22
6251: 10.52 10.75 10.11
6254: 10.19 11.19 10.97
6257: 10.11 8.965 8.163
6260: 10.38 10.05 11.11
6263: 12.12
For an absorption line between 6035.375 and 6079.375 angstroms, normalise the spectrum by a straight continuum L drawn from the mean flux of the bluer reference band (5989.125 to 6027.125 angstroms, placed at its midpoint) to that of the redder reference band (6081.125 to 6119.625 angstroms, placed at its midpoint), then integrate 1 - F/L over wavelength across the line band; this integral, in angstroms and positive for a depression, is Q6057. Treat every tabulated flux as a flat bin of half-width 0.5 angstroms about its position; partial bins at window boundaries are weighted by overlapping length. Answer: -2.5 angstroms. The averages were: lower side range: 12.4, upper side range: 13.6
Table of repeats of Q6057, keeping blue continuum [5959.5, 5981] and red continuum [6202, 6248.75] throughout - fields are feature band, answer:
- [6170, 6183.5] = -1.4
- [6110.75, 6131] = -4.7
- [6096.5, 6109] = -2.9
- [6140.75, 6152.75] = -4.4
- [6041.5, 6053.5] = -3.6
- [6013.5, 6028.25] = -1.9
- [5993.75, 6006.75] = -1.0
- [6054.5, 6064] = -2.2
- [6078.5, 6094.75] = -3.6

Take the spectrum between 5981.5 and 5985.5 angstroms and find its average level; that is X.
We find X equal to 12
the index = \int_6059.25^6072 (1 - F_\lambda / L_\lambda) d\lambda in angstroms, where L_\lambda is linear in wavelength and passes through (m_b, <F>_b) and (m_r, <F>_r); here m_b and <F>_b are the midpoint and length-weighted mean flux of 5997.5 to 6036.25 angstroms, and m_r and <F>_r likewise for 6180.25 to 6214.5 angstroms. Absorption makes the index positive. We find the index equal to -1.5 angstroms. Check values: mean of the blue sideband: 12.6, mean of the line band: 13.6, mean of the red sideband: 11.1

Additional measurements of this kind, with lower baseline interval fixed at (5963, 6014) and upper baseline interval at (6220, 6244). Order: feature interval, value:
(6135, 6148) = -4.8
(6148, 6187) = -3.9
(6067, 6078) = -3.0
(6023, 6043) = -3.1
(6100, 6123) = -4.9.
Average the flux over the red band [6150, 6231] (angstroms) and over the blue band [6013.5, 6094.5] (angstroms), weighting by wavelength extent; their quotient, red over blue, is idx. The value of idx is 0.80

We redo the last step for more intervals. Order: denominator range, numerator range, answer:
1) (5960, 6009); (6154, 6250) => 0.88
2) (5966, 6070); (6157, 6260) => 0.81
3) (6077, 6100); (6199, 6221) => 0.79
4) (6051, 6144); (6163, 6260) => 0.77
